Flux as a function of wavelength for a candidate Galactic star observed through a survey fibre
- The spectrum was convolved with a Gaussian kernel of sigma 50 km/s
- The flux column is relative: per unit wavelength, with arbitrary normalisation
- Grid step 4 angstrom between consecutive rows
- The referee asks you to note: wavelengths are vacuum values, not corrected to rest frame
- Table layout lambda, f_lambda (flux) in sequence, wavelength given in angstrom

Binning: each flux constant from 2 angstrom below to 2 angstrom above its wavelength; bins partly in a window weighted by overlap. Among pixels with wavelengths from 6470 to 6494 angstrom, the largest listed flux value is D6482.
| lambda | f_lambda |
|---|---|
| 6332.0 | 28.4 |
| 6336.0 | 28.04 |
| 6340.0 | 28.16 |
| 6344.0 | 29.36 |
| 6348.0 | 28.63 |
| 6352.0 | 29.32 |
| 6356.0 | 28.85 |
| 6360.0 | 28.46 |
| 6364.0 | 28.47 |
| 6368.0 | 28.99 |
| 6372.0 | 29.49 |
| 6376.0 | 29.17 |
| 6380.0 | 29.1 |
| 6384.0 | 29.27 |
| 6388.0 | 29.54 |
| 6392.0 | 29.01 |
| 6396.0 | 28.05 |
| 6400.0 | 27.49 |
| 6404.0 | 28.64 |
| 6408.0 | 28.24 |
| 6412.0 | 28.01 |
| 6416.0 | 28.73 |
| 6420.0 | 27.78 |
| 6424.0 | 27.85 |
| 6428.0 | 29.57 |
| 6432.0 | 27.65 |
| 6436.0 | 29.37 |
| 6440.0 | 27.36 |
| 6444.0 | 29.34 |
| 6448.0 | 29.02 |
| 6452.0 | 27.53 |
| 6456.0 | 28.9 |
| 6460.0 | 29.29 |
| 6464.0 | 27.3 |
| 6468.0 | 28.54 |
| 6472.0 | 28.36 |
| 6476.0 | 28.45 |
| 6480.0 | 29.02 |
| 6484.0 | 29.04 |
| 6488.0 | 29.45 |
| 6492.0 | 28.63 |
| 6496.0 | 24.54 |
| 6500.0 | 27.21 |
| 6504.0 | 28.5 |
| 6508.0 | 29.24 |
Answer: 29.45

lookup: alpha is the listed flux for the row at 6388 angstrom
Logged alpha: 29.54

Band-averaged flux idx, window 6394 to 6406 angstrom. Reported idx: 28.1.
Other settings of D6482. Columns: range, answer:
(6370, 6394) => 29.54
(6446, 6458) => 29.02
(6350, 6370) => 29.32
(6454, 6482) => 29.29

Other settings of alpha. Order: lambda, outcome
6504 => 28.5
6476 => 28.45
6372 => 29.49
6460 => 29.29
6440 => 27.36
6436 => 29.37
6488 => 29.45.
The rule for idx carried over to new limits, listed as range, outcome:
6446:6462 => 28.7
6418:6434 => 28.2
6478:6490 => 29.2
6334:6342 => 28.1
